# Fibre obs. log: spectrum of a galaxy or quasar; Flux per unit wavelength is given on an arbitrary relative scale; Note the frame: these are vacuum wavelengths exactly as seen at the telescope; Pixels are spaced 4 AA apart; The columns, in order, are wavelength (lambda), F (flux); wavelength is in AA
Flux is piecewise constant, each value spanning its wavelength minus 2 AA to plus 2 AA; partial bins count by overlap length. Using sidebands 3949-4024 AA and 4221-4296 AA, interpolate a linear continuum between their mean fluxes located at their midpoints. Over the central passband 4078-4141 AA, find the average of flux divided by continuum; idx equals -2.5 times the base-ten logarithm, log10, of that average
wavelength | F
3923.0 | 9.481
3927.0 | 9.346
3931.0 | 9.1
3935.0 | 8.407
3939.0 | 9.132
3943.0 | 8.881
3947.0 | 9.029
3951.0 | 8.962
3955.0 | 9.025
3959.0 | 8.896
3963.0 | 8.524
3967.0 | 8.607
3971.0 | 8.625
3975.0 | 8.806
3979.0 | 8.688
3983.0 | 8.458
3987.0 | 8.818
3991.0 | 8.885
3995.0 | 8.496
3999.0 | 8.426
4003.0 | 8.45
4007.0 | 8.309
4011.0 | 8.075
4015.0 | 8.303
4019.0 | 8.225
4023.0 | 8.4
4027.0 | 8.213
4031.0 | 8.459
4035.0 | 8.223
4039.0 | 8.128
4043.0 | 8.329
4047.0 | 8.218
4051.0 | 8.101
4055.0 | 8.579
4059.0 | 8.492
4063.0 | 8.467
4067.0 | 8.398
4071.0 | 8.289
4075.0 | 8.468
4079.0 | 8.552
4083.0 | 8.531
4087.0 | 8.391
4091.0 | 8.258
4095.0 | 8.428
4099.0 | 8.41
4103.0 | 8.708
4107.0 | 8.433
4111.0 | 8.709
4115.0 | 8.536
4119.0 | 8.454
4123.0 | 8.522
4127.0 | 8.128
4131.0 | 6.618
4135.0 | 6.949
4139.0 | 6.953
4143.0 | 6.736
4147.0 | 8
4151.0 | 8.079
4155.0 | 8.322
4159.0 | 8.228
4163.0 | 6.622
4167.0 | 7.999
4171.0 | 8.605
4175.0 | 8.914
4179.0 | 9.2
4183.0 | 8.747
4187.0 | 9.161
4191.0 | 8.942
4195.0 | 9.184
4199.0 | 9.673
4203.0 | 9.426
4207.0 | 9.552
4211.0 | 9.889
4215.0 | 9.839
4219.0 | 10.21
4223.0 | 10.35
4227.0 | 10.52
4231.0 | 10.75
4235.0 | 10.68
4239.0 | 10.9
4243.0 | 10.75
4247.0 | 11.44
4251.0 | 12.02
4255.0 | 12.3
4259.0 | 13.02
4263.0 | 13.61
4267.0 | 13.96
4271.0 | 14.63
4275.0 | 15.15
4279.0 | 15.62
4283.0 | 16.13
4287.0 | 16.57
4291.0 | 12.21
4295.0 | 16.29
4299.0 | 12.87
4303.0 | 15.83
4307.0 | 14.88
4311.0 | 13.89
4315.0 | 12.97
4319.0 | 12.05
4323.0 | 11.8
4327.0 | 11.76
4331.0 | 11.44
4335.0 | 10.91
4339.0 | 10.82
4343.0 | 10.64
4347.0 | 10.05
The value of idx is 0.278 mag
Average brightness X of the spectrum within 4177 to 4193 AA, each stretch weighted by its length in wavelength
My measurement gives 9.01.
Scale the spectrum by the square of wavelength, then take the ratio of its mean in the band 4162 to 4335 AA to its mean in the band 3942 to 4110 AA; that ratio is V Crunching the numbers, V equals 1.5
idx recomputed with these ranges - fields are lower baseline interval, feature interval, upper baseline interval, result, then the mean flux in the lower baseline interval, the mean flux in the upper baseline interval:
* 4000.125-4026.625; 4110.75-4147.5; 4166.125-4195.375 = 0.129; 8.29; 8.86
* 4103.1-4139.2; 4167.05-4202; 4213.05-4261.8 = 0.081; 8.01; 11.1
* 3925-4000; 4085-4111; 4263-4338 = 0.265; 8.8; 13.8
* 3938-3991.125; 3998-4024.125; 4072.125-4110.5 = 0.048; 8.8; 8.47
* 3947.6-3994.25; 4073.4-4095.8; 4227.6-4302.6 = 0.237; 8.76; 13.3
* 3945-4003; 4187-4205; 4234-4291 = 0.303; 8.72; 13.3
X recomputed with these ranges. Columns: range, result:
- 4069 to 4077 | 8.38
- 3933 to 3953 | 8.88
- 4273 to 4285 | 15.6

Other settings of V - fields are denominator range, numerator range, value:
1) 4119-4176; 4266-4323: 1.99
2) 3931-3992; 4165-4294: 1.47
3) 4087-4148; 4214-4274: 1.56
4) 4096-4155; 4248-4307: 1.93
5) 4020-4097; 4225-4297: 1.73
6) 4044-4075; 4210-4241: 1.35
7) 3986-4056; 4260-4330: 1.92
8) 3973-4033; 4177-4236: 1.27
